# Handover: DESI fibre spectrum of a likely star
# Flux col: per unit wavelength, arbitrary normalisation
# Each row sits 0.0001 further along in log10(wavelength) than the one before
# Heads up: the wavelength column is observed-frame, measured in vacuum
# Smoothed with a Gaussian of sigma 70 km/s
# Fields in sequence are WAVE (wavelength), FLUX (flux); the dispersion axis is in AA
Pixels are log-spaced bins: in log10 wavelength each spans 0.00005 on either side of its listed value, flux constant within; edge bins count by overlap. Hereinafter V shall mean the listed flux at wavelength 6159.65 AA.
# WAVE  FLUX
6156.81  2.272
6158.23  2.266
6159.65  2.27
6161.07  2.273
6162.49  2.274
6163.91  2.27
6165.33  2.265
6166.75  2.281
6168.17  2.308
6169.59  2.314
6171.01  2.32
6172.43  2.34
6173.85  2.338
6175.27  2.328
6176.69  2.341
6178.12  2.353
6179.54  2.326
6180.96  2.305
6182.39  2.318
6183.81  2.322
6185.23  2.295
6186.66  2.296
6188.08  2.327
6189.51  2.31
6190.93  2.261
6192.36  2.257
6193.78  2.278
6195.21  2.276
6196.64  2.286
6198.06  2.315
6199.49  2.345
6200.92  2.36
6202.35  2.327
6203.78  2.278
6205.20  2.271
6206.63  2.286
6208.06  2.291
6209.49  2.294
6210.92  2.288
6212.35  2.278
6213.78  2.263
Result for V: 2.27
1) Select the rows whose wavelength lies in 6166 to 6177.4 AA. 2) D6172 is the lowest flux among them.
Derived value 2.281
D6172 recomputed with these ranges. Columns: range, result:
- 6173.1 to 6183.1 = 2.305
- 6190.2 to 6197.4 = 2.257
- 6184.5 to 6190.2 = 2.295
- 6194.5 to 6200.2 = 2.276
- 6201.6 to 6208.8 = 2.271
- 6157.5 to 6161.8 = 2.266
